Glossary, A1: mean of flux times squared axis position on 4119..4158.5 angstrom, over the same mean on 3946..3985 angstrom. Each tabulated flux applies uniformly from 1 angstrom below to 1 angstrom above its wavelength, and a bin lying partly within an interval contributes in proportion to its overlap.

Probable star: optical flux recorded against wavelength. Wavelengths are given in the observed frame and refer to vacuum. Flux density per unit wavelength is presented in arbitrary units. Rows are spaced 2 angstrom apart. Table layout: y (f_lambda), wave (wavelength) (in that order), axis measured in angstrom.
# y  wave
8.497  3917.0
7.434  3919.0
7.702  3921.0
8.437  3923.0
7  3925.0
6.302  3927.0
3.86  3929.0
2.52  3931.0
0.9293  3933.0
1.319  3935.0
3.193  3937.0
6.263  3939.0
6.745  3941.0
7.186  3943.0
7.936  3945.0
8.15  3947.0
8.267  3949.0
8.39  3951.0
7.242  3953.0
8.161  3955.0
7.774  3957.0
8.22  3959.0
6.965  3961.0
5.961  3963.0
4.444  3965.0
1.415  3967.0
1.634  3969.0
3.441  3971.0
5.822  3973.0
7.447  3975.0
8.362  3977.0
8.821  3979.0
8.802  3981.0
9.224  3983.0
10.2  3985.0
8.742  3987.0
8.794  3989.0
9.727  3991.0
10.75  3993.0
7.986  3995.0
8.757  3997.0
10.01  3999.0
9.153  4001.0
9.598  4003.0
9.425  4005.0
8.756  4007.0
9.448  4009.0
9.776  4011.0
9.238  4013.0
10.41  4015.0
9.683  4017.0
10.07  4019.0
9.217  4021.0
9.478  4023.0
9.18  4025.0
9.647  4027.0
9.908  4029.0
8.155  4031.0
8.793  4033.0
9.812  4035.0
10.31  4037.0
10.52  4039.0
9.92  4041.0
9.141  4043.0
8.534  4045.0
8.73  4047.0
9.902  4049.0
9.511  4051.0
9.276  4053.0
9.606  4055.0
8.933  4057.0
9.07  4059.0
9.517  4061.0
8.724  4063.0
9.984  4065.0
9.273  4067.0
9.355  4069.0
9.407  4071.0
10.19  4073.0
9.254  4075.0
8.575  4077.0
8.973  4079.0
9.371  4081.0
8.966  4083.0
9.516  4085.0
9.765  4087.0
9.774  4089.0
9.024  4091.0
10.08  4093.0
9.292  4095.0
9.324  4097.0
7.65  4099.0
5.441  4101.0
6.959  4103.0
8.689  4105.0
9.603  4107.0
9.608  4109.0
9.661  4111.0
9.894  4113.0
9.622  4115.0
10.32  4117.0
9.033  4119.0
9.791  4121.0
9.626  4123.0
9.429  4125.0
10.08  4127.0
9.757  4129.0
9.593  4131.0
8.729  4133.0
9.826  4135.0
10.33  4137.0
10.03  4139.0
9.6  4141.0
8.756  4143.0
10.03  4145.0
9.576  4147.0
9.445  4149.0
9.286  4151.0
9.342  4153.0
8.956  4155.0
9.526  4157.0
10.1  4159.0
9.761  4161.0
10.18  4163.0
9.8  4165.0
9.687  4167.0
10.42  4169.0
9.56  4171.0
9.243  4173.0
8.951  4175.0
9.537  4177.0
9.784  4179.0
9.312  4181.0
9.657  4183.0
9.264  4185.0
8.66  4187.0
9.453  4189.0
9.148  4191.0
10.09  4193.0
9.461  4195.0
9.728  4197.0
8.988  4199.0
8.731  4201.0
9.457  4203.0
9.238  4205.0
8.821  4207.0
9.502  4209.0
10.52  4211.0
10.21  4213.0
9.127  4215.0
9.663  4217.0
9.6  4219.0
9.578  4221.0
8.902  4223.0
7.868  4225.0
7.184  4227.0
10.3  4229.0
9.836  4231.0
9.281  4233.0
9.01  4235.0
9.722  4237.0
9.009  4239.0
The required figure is 1.5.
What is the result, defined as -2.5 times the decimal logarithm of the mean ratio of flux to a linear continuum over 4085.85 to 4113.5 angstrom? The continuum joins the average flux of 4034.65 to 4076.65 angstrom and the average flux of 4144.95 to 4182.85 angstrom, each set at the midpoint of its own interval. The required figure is 0.07 mag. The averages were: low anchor 9.46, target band 8.9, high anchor 9.6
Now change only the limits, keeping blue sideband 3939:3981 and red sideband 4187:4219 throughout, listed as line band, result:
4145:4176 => -0.07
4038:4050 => -0.23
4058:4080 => -0.18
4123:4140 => -0.13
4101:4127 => -0.10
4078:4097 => -0.16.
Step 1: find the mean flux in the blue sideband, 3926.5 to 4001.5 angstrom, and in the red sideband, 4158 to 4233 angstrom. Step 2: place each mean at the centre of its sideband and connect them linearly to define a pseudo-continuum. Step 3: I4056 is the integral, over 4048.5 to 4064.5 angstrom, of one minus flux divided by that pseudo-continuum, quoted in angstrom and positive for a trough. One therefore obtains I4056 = -3.0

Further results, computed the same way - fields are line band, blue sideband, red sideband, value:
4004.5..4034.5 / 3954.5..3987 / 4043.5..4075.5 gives -4.7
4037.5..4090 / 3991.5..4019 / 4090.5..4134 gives -0.5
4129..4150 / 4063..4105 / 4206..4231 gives -1.1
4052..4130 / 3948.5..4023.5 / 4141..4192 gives -2.7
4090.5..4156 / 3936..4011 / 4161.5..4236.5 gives -3.5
